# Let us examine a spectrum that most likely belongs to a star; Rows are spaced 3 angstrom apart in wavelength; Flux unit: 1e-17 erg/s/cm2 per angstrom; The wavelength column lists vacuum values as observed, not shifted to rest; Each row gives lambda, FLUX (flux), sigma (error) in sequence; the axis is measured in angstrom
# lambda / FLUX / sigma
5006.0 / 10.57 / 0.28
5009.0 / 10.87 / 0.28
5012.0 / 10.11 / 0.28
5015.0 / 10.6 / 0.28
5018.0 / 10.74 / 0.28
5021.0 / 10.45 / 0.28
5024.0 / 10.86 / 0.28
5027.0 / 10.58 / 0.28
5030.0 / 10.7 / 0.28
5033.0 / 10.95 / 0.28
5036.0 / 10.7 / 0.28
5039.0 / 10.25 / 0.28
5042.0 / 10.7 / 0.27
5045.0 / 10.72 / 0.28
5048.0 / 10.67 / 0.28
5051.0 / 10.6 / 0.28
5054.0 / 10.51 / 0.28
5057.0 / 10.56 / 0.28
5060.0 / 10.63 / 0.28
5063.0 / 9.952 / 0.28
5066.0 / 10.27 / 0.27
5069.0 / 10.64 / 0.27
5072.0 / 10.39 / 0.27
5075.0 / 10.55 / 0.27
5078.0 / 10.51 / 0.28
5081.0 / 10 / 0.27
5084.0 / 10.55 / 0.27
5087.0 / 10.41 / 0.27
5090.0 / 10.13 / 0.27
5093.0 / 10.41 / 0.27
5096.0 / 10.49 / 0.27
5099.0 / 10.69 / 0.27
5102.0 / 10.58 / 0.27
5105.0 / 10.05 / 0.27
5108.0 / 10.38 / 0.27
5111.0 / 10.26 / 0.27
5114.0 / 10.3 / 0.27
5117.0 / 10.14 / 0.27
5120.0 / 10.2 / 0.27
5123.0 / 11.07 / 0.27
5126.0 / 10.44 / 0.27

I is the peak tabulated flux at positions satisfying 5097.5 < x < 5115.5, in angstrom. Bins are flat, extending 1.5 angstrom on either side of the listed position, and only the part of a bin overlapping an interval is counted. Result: 10.69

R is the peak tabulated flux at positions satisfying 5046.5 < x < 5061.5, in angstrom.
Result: 10.67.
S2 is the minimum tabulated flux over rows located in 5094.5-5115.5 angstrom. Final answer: 10.05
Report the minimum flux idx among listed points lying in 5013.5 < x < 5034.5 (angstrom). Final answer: 10.45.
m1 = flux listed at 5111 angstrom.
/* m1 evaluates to 10.26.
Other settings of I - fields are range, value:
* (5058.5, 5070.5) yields 10.64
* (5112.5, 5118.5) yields 10.3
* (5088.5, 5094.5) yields 10.41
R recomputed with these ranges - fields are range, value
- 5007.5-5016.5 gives 10.87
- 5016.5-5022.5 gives 10.74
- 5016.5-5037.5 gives 10.95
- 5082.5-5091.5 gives 10.55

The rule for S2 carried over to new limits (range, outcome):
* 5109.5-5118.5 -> 10.14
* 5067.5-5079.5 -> 10.39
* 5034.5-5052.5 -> 10.25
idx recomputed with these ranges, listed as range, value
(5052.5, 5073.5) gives 9.952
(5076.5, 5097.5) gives 10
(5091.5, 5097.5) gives 10.41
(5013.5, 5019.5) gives 10.6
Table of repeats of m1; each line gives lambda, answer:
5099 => 10.69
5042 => 10.7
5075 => 10.55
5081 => 10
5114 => 10.3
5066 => 10.27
